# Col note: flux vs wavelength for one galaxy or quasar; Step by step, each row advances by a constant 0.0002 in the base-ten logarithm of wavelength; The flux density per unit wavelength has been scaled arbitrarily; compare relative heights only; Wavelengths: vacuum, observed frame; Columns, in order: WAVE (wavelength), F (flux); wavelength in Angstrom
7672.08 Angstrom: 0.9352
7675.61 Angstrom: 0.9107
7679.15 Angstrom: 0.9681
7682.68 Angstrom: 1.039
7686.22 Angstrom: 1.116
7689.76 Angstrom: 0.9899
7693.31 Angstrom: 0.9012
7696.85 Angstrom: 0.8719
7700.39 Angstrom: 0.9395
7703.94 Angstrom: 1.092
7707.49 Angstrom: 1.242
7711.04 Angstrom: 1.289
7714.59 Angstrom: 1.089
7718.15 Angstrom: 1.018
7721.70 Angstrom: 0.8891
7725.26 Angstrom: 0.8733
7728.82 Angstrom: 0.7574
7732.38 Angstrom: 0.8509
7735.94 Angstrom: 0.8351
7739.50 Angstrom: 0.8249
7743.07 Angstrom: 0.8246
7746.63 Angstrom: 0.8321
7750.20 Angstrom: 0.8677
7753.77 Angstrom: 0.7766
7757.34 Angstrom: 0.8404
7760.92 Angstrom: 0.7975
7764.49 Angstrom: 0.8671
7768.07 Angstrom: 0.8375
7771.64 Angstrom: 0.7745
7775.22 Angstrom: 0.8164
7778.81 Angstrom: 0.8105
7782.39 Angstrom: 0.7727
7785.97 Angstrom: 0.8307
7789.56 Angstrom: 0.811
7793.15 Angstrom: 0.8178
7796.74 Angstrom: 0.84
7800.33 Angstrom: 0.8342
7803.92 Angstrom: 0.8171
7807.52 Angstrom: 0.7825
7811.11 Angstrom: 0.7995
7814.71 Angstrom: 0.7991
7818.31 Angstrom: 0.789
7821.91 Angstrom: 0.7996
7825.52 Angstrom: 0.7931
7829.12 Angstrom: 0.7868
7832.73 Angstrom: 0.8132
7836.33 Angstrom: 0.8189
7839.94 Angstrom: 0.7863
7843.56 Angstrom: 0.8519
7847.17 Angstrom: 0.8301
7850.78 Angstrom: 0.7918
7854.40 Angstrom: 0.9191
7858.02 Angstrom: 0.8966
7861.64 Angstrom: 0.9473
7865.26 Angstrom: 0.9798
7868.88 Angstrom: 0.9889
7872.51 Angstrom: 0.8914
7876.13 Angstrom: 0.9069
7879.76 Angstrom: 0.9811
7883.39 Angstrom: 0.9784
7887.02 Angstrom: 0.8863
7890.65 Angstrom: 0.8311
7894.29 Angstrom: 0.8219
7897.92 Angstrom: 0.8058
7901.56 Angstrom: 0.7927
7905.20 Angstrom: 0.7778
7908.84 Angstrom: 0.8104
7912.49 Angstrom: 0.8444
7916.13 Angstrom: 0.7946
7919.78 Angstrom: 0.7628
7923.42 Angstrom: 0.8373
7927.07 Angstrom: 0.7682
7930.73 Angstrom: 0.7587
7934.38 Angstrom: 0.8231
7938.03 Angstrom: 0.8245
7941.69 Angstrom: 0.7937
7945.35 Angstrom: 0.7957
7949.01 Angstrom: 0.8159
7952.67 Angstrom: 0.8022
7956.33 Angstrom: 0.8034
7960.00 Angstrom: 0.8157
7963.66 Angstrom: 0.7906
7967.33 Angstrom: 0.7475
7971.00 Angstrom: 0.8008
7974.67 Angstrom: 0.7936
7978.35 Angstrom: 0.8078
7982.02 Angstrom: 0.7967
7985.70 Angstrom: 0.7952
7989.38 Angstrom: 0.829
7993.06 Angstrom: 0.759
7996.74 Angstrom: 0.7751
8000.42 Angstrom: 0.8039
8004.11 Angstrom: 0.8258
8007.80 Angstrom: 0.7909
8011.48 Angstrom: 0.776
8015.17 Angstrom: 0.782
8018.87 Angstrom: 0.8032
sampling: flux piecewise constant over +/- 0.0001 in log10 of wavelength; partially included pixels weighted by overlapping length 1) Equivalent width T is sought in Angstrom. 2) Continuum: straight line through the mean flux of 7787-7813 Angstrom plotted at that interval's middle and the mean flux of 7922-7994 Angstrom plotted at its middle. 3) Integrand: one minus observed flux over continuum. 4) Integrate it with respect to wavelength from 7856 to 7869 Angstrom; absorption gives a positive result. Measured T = -2.2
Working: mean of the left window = 0.815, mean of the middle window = 0.948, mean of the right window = 0.798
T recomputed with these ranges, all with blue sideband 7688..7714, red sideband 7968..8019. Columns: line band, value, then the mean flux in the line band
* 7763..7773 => 1.65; 0.828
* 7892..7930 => 2.86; 0.801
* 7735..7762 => 4.88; 0.825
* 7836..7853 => 1.95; 0.818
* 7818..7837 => 2.81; 0.8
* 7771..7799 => 4.72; 0.811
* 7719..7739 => 3.44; 0.849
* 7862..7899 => -0.74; 0.911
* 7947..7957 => 0.27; 0.808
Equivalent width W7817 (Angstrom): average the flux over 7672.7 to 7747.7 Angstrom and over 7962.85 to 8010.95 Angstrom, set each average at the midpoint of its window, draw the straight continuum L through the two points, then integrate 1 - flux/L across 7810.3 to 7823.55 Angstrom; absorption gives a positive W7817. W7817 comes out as 1.5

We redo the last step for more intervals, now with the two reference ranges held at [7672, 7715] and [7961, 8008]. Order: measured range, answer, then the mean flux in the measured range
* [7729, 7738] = 1.5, 0.828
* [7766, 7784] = 3.0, 0.804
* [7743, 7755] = 1.9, 0.828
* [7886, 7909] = 1.3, 0.816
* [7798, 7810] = 1.7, 0.812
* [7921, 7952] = 1.2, 0.801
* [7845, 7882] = -0.9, 0.914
